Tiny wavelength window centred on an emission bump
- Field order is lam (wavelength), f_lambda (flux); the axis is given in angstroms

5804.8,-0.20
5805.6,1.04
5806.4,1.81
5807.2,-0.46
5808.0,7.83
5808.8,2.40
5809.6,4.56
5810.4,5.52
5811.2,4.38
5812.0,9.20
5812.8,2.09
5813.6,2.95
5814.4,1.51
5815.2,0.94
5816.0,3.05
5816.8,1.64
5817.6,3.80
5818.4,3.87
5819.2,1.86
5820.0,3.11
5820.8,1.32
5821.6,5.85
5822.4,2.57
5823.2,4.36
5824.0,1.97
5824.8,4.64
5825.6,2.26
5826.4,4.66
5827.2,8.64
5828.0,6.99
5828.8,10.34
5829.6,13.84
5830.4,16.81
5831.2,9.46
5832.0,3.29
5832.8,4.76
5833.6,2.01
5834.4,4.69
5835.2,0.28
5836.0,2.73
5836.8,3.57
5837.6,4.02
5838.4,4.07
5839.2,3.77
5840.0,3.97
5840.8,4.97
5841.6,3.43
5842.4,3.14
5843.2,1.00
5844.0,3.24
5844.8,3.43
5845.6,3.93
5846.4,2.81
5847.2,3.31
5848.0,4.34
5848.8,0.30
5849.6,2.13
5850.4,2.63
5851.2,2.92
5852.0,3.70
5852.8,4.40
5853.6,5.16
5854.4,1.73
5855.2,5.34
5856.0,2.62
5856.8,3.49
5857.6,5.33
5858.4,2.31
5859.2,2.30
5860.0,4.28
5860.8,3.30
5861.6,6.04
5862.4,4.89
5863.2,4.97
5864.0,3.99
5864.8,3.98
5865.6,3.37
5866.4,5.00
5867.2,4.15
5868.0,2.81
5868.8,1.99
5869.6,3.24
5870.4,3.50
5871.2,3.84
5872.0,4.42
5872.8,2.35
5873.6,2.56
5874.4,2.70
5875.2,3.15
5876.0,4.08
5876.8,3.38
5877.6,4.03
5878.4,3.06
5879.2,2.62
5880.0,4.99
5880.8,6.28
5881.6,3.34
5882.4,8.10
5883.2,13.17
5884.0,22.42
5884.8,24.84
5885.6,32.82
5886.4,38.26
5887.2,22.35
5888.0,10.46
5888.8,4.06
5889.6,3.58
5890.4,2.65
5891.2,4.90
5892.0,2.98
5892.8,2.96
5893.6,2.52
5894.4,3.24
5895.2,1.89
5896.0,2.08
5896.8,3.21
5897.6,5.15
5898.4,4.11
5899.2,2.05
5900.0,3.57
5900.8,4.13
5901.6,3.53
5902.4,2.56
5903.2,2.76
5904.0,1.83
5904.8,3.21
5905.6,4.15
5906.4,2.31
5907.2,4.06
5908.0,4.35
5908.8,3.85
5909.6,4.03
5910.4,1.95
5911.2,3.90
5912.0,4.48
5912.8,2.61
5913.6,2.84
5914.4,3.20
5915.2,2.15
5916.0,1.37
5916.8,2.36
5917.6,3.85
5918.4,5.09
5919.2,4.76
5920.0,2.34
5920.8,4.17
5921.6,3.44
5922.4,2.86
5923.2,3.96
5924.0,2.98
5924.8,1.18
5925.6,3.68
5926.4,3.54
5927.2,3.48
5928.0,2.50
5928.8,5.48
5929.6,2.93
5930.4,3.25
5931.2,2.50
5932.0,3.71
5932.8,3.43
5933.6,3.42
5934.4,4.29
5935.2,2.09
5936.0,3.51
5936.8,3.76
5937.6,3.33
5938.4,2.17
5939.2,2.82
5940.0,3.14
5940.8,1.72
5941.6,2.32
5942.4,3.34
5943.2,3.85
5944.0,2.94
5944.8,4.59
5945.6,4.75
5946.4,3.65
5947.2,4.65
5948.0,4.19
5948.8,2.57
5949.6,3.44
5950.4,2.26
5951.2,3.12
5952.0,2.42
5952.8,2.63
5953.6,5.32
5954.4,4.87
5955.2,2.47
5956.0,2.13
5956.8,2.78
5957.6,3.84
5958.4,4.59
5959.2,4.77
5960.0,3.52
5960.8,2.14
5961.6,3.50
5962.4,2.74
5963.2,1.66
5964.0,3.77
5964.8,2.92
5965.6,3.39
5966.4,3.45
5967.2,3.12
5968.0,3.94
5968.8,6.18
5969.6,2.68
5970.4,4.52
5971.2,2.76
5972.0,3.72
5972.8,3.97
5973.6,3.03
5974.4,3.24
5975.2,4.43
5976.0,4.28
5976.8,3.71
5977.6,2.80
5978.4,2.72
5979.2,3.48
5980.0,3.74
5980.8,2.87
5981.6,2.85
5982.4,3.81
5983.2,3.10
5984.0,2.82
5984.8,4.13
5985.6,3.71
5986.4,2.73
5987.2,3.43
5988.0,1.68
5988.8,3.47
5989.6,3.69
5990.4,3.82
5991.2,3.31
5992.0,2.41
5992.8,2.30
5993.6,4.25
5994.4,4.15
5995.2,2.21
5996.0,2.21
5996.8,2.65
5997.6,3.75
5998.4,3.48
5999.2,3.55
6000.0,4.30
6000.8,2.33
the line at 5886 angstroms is [O III]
